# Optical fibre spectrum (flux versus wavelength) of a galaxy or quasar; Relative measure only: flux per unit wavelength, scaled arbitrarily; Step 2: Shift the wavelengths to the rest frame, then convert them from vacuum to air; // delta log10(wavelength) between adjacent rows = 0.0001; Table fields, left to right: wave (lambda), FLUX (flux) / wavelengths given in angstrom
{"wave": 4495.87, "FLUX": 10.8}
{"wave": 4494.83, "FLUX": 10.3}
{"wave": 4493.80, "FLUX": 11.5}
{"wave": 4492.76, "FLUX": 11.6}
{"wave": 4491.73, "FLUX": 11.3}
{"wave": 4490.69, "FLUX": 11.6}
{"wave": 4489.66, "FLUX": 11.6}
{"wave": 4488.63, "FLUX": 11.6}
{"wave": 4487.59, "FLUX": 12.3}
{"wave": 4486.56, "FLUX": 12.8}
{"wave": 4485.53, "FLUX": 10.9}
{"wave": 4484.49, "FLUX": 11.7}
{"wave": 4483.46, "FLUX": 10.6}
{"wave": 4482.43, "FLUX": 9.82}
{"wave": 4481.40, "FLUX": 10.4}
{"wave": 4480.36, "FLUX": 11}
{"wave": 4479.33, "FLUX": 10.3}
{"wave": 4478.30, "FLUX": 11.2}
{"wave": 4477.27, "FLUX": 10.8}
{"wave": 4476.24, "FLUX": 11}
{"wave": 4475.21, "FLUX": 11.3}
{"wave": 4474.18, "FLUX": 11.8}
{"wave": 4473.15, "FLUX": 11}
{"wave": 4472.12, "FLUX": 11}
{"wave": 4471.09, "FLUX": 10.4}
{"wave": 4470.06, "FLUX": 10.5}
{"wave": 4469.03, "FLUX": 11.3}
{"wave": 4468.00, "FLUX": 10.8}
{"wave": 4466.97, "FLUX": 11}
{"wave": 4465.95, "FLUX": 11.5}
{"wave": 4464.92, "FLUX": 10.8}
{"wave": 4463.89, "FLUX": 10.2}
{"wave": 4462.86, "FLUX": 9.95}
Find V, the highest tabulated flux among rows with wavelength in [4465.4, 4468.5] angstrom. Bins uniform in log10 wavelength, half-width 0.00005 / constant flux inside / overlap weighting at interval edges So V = 11.5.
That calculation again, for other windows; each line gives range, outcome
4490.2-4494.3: 11.6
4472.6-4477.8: 11.8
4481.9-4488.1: 12.8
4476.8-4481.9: 11.2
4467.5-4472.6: 11.3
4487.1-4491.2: 12.3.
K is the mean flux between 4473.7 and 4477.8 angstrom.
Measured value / 11.2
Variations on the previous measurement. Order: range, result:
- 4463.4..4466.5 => 10.9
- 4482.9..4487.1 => 11.5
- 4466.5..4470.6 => 10.9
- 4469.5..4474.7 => 10.9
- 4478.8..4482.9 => 10.4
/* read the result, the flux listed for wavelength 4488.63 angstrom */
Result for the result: 11.6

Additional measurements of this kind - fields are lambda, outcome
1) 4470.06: 10.5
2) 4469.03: 11.3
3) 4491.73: 11.3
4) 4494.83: 10.3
